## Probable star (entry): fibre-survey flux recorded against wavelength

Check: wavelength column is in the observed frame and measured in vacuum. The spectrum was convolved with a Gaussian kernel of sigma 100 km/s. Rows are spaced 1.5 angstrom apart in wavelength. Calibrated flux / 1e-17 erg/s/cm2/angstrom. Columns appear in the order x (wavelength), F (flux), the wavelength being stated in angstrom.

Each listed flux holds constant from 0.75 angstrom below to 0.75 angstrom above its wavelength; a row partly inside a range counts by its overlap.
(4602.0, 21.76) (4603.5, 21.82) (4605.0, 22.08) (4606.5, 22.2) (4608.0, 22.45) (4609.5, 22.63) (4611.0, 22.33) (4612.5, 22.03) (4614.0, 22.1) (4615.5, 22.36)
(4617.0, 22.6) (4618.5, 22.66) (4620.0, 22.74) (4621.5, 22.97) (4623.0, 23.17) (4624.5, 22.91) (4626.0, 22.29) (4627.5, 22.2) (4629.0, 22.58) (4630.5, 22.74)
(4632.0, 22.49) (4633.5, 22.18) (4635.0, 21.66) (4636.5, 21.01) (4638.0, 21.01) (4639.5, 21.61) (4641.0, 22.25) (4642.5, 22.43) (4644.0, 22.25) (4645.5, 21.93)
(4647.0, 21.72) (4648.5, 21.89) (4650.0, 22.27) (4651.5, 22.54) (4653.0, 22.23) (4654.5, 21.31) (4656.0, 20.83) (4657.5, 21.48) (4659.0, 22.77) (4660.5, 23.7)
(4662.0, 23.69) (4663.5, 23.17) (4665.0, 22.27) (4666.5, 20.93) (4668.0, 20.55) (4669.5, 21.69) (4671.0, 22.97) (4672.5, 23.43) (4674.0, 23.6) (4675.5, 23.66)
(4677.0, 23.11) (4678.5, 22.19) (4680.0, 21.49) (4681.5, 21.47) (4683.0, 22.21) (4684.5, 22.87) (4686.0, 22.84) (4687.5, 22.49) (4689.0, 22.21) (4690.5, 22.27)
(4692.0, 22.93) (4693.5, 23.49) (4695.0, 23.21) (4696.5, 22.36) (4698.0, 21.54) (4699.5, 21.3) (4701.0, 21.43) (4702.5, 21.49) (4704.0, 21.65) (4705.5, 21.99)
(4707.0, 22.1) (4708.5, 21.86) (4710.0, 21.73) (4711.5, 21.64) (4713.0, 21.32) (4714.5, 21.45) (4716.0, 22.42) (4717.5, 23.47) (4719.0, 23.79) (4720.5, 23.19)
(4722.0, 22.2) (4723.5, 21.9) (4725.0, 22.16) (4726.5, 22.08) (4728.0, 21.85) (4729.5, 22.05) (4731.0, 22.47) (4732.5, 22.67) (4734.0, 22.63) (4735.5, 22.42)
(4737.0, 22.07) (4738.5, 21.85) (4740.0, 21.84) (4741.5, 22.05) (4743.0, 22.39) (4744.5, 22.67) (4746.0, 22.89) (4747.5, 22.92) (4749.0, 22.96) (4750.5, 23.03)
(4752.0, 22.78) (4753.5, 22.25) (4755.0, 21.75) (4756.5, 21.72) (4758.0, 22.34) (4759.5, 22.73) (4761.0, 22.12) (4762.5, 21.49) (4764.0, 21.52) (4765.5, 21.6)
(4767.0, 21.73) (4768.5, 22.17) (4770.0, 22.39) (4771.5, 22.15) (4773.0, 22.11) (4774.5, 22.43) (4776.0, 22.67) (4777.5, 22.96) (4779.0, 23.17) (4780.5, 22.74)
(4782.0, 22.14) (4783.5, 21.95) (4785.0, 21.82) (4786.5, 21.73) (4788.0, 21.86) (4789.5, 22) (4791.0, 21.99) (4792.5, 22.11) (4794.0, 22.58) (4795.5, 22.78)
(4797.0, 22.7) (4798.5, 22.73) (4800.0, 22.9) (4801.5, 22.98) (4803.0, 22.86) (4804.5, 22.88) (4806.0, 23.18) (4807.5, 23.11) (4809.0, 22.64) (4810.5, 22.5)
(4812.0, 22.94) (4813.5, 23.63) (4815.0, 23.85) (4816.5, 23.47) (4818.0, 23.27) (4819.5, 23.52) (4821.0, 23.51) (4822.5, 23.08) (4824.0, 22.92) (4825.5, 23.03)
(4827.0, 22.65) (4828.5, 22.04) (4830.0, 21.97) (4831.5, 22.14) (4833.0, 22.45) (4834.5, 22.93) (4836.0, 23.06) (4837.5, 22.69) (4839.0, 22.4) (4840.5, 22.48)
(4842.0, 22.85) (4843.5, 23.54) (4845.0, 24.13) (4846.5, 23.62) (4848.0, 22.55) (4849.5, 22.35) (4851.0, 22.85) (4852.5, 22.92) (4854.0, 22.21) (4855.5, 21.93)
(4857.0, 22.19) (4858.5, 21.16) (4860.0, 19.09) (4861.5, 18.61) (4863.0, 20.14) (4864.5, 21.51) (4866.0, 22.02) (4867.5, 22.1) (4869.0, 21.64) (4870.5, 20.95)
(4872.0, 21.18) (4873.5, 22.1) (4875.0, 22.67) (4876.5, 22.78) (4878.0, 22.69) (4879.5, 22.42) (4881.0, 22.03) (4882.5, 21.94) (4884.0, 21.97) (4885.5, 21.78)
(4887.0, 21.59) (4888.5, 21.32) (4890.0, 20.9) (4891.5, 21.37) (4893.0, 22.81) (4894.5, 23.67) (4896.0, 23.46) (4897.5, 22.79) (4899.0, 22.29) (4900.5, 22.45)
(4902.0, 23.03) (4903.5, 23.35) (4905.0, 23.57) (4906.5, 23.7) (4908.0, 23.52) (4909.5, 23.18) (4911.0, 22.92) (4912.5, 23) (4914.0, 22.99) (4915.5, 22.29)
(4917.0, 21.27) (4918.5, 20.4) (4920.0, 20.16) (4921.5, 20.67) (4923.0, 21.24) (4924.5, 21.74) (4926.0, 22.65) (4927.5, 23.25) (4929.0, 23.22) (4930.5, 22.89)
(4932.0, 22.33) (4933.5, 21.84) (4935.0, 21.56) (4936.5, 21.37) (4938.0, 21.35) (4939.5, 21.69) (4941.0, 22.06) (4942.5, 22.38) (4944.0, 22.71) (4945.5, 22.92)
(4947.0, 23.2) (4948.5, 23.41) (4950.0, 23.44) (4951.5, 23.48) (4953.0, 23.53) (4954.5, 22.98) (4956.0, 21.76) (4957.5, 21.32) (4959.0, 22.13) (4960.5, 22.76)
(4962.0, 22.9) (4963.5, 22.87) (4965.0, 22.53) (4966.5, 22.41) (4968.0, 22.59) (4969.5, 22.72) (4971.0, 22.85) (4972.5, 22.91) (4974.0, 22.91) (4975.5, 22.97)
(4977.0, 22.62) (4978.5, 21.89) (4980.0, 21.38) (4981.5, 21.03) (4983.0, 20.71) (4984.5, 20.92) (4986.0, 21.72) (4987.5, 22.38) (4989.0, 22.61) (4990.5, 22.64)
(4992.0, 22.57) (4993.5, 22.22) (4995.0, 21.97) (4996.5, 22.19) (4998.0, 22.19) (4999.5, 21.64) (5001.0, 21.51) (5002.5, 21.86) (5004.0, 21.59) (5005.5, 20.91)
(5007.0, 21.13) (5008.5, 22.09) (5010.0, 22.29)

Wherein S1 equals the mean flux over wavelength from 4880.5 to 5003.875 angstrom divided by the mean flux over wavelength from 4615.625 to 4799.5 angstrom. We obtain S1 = 1.00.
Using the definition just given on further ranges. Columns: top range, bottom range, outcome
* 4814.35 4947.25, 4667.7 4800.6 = 1.00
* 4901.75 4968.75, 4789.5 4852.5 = 0.98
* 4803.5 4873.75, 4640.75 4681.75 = 1.01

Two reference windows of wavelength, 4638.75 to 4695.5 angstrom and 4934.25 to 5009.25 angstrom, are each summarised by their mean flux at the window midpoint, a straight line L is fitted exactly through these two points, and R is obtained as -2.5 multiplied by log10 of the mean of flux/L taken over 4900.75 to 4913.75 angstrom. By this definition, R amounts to -0.047 mag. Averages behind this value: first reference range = 22.4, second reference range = 22.2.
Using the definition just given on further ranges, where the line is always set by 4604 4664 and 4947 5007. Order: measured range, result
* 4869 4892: 0.021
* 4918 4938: 0.024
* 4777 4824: -0.023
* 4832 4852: -0.030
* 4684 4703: -0.003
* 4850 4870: 0.043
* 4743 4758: -0.012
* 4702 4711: 0.023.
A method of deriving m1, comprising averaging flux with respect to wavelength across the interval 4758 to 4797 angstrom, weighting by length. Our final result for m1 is 22.2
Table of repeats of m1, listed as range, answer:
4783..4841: 22.7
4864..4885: 22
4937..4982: 22.5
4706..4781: 22.3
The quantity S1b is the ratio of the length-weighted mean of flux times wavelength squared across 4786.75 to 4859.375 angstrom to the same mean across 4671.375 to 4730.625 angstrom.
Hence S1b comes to 1.07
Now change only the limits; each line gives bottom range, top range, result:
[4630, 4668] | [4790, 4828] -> 1.11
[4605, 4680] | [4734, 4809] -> 1.06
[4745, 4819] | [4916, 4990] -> 1.06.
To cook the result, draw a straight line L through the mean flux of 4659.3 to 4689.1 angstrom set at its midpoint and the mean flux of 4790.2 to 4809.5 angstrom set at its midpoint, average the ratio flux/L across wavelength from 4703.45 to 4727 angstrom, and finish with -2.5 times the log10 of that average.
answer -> 0.02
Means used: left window 22.5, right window 22.7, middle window 22.2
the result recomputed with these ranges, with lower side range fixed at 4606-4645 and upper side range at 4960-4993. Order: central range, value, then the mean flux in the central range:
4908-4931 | 0.01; 22.2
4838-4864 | 0.01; 22.1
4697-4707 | 0.03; 21.6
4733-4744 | 0.00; 22.2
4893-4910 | -0.04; 23.2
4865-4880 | 0.01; 22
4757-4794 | 0.01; 22.2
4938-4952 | -0.02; 22.7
